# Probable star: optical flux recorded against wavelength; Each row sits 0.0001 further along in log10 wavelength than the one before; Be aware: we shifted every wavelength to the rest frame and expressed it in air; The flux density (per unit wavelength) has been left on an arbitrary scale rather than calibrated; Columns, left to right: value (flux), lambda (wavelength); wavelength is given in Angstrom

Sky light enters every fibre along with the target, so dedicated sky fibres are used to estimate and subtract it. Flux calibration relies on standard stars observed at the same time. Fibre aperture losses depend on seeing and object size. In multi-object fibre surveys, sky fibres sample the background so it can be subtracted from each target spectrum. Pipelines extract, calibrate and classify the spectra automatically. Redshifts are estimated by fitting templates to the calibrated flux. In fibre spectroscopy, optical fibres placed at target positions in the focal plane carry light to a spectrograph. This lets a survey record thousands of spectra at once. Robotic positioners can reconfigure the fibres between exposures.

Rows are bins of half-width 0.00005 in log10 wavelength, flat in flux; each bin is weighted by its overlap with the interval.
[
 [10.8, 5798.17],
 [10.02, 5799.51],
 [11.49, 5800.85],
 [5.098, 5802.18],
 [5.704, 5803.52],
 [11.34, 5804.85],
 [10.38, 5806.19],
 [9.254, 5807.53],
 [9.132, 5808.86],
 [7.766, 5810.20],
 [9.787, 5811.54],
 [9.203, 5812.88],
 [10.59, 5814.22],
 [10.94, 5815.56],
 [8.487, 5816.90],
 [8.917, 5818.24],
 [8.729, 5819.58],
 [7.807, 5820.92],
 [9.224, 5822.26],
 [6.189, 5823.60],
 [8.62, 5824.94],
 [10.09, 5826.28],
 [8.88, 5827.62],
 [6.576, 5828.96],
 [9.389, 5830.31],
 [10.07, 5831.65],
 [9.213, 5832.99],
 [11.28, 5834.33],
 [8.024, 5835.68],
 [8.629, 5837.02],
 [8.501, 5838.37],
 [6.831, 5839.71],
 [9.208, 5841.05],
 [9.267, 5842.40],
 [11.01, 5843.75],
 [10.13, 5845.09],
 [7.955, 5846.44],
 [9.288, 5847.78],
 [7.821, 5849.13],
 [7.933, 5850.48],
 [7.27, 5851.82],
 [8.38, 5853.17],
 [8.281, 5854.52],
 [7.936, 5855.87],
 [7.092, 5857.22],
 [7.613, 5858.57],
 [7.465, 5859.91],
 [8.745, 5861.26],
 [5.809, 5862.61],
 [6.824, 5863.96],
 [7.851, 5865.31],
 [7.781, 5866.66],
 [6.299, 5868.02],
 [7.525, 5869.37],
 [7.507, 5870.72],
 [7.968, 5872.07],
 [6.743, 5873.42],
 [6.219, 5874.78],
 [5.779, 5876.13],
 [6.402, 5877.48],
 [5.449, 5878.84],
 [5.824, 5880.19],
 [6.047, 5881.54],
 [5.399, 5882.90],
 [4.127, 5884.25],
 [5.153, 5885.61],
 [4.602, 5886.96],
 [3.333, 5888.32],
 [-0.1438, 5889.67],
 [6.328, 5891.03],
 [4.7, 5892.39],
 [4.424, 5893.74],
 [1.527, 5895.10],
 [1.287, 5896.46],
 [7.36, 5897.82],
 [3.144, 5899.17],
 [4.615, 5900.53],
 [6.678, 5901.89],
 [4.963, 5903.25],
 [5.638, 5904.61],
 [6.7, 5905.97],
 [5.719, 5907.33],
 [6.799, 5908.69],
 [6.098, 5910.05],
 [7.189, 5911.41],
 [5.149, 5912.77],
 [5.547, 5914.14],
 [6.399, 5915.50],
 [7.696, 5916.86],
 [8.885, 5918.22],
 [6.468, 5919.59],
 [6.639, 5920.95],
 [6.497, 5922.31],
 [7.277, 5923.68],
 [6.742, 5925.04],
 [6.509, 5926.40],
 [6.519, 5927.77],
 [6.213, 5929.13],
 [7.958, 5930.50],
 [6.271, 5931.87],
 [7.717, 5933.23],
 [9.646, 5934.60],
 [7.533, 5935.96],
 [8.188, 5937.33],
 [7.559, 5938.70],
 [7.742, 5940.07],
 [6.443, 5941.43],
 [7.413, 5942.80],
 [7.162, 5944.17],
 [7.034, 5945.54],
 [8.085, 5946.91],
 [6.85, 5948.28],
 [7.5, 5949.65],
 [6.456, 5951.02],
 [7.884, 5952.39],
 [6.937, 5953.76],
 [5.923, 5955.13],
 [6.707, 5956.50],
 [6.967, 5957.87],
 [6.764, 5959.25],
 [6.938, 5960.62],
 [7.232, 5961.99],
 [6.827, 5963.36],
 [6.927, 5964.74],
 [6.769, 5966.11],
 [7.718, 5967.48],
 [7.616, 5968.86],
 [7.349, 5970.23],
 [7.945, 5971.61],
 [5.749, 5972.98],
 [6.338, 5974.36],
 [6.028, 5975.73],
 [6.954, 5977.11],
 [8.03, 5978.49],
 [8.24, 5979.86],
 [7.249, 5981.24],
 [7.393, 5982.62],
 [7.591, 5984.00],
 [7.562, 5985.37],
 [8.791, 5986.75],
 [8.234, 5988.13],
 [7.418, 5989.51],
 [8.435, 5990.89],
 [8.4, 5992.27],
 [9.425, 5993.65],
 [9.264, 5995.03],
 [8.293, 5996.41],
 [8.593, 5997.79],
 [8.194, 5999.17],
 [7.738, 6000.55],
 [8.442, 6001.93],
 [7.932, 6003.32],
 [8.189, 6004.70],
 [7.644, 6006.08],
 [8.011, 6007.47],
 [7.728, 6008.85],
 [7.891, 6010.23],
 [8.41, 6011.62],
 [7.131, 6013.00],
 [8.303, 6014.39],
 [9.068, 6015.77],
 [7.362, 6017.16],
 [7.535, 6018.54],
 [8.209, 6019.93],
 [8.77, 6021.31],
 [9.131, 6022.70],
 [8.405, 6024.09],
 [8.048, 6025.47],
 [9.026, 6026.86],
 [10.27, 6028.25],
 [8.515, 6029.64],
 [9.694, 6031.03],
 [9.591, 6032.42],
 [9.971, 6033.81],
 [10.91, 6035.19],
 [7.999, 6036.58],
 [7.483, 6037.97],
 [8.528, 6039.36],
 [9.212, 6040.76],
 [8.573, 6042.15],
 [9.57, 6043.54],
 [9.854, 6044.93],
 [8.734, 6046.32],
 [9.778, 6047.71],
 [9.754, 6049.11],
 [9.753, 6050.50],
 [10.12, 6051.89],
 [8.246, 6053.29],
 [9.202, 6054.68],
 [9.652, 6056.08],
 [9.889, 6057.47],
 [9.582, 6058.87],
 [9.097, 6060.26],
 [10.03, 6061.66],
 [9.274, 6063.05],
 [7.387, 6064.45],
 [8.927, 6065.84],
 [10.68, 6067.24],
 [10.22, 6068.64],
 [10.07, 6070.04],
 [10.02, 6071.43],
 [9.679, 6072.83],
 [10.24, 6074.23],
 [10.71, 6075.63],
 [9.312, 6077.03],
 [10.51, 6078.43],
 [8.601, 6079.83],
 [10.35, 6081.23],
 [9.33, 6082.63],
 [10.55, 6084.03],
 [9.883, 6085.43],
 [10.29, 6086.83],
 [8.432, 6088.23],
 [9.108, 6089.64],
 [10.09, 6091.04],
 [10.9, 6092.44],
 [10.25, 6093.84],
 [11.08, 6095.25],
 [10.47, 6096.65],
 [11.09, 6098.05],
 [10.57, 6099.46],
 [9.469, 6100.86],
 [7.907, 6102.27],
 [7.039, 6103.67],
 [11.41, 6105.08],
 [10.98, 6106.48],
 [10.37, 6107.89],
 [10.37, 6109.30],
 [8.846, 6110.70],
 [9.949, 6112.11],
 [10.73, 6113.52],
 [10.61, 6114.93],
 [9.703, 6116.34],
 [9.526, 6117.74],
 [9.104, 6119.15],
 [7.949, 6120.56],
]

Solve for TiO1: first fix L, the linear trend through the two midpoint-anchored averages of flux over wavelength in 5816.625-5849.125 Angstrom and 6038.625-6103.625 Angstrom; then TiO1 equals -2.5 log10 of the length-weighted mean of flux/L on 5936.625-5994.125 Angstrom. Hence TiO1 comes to 0.255 mag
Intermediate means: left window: 8.83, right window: 9.65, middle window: 7.34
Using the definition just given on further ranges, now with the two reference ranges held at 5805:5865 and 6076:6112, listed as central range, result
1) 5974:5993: 0.221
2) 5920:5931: 0.321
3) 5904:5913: 0.399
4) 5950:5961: 0.326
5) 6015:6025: 0.145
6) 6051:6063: 0.028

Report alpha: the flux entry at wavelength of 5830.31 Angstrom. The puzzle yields 9.389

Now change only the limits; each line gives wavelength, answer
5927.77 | 6.519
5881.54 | 6.047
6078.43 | 10.51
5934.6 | 9.646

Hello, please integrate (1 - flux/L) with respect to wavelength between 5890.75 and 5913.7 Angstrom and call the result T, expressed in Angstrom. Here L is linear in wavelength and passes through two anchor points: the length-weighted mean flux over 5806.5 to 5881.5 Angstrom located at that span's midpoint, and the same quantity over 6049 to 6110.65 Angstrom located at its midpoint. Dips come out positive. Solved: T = 9.1 Angstrom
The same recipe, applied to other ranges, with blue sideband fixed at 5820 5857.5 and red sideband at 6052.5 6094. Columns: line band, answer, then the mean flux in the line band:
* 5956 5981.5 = 5.92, 7.07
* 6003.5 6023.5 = 2.79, 8.1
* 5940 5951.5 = 2.44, 7.17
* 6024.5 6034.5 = 0.21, 9.28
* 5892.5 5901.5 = 5.07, 3.88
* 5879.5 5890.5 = 5.62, 4.32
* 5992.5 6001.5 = 0.74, 8.58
